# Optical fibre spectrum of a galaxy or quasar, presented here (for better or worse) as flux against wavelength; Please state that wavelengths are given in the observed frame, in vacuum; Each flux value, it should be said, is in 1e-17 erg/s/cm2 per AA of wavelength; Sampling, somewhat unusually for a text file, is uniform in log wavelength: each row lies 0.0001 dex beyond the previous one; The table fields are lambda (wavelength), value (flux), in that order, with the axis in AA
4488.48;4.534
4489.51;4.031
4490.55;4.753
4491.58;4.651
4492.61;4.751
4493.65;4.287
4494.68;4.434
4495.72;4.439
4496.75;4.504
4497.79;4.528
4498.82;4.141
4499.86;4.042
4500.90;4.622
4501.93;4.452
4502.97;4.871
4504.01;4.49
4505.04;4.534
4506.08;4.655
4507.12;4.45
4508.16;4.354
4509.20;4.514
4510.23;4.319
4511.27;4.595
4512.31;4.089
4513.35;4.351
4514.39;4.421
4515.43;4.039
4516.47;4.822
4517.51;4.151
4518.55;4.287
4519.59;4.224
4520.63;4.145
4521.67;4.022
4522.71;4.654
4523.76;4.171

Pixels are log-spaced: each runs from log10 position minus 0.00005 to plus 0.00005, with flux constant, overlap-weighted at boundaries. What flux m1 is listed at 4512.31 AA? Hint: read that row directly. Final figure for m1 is 4.089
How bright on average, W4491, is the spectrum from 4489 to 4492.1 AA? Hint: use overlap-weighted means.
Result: 4.48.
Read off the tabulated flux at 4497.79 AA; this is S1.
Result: 4.528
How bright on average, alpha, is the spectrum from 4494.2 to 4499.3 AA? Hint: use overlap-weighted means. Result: 4.41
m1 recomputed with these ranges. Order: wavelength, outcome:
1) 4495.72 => 4.439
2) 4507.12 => 4.45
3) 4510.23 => 4.319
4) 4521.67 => 4.022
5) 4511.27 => 4.595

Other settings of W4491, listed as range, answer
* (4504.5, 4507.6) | 4.55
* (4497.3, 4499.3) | 4.35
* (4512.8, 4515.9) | 4.27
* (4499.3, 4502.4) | 4.37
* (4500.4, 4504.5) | 4.61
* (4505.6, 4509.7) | 4.48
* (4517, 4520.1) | 4.22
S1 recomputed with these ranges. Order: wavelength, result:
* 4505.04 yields 4.534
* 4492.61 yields 4.751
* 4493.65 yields 4.287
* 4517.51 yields 4.151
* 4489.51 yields 4.031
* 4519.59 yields 4.224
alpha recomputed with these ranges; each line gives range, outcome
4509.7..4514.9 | 4.36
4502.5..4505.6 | 4.63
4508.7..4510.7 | 4.44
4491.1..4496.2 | 4.51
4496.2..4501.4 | 4.37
